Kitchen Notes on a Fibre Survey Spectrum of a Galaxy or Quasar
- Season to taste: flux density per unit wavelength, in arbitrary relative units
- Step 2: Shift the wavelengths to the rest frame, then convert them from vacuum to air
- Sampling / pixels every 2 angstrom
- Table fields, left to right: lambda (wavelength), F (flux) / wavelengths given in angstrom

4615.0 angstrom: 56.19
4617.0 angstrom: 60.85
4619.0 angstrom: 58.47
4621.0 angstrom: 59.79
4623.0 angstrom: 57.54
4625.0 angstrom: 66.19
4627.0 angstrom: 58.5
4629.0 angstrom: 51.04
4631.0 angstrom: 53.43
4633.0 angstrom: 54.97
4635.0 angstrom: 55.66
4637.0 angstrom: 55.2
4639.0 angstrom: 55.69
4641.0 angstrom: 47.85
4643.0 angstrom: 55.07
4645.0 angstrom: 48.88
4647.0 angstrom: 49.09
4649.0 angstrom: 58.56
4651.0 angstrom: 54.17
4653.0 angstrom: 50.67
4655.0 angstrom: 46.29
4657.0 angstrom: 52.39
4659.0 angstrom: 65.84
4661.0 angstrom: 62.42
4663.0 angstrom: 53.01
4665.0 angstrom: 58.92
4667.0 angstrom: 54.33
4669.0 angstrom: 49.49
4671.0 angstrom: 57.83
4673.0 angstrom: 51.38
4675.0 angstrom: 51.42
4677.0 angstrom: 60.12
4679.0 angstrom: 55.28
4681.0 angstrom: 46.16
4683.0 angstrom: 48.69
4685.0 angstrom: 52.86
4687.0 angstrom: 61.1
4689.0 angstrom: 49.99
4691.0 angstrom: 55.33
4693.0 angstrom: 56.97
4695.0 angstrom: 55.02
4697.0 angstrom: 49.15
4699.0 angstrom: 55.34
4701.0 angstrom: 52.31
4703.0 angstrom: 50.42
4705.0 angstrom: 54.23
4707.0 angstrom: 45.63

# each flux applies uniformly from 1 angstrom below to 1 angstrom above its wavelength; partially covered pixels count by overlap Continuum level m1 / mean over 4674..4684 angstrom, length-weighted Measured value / 52.3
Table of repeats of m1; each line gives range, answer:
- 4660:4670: 55.6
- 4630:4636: 54.7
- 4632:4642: 53.9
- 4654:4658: 49.3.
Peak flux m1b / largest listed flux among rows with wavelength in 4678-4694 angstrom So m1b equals 61.1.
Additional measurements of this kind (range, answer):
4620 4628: 66.19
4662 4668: 58.92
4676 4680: 60.12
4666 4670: 54.33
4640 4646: 55.07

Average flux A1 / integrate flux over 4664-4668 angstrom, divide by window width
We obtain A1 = 56.6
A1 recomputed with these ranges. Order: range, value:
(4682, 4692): 53.6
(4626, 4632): 54.3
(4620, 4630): 58.6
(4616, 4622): 59.7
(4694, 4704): 52.4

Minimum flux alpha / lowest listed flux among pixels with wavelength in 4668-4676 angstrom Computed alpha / 49.49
